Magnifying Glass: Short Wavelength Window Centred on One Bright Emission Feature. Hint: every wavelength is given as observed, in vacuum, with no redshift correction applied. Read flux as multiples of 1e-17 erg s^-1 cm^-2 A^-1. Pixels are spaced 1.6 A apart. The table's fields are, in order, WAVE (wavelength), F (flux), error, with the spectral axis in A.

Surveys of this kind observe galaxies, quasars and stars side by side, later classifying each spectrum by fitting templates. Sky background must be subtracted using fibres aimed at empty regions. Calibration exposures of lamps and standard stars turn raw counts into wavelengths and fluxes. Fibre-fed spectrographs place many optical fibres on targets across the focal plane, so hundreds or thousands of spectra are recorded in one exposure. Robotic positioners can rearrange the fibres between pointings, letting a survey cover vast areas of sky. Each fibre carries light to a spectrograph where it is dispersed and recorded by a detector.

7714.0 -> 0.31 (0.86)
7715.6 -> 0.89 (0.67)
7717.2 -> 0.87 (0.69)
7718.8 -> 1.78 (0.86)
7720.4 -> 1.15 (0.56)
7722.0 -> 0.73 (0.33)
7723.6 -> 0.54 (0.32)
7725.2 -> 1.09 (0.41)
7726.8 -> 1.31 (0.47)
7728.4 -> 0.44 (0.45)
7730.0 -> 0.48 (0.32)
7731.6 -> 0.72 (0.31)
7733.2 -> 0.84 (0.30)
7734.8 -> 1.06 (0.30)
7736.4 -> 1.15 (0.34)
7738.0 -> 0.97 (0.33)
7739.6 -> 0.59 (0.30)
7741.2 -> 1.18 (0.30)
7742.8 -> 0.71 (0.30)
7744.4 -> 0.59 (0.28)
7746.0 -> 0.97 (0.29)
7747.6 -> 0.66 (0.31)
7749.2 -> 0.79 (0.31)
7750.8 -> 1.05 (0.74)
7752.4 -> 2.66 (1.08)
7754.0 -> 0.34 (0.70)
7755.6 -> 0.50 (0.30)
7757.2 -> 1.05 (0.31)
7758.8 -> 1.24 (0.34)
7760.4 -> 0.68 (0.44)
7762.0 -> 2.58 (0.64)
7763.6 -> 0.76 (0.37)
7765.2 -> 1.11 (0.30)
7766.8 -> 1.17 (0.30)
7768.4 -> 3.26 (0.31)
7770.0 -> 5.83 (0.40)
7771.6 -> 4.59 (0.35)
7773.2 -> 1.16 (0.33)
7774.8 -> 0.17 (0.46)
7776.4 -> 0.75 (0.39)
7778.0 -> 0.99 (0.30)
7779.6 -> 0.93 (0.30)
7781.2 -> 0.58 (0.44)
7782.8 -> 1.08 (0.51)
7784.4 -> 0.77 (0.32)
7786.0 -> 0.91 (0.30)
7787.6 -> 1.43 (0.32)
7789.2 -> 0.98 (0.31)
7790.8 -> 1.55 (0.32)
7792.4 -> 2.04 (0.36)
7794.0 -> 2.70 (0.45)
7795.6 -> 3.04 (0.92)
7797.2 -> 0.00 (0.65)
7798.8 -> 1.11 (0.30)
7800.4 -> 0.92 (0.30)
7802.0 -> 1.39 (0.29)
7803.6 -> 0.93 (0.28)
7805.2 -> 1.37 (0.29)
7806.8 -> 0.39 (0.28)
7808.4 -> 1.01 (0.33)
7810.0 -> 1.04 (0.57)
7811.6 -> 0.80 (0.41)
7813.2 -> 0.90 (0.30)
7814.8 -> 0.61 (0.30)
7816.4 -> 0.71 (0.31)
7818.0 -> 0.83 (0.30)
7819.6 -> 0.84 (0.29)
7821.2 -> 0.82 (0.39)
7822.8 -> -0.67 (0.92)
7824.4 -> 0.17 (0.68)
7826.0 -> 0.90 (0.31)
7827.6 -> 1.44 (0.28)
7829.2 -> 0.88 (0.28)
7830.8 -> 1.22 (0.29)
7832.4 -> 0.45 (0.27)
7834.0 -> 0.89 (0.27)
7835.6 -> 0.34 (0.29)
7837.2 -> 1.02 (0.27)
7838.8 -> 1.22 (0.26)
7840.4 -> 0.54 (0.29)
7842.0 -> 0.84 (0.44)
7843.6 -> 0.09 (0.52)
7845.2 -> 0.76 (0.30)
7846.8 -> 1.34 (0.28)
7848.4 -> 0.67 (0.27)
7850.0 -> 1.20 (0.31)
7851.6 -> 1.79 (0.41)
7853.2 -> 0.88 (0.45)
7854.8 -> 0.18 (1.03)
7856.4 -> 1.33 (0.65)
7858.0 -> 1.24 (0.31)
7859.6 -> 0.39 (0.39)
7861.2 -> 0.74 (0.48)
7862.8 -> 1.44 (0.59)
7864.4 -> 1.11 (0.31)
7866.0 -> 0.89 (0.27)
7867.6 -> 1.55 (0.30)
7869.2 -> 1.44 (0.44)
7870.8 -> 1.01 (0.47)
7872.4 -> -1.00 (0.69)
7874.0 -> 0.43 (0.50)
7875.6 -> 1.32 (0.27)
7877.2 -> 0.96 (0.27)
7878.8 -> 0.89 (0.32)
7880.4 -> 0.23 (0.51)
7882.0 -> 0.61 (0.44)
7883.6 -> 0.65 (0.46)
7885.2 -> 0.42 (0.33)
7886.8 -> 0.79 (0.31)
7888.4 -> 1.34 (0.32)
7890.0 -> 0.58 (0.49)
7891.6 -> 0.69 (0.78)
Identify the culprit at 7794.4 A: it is [N II]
